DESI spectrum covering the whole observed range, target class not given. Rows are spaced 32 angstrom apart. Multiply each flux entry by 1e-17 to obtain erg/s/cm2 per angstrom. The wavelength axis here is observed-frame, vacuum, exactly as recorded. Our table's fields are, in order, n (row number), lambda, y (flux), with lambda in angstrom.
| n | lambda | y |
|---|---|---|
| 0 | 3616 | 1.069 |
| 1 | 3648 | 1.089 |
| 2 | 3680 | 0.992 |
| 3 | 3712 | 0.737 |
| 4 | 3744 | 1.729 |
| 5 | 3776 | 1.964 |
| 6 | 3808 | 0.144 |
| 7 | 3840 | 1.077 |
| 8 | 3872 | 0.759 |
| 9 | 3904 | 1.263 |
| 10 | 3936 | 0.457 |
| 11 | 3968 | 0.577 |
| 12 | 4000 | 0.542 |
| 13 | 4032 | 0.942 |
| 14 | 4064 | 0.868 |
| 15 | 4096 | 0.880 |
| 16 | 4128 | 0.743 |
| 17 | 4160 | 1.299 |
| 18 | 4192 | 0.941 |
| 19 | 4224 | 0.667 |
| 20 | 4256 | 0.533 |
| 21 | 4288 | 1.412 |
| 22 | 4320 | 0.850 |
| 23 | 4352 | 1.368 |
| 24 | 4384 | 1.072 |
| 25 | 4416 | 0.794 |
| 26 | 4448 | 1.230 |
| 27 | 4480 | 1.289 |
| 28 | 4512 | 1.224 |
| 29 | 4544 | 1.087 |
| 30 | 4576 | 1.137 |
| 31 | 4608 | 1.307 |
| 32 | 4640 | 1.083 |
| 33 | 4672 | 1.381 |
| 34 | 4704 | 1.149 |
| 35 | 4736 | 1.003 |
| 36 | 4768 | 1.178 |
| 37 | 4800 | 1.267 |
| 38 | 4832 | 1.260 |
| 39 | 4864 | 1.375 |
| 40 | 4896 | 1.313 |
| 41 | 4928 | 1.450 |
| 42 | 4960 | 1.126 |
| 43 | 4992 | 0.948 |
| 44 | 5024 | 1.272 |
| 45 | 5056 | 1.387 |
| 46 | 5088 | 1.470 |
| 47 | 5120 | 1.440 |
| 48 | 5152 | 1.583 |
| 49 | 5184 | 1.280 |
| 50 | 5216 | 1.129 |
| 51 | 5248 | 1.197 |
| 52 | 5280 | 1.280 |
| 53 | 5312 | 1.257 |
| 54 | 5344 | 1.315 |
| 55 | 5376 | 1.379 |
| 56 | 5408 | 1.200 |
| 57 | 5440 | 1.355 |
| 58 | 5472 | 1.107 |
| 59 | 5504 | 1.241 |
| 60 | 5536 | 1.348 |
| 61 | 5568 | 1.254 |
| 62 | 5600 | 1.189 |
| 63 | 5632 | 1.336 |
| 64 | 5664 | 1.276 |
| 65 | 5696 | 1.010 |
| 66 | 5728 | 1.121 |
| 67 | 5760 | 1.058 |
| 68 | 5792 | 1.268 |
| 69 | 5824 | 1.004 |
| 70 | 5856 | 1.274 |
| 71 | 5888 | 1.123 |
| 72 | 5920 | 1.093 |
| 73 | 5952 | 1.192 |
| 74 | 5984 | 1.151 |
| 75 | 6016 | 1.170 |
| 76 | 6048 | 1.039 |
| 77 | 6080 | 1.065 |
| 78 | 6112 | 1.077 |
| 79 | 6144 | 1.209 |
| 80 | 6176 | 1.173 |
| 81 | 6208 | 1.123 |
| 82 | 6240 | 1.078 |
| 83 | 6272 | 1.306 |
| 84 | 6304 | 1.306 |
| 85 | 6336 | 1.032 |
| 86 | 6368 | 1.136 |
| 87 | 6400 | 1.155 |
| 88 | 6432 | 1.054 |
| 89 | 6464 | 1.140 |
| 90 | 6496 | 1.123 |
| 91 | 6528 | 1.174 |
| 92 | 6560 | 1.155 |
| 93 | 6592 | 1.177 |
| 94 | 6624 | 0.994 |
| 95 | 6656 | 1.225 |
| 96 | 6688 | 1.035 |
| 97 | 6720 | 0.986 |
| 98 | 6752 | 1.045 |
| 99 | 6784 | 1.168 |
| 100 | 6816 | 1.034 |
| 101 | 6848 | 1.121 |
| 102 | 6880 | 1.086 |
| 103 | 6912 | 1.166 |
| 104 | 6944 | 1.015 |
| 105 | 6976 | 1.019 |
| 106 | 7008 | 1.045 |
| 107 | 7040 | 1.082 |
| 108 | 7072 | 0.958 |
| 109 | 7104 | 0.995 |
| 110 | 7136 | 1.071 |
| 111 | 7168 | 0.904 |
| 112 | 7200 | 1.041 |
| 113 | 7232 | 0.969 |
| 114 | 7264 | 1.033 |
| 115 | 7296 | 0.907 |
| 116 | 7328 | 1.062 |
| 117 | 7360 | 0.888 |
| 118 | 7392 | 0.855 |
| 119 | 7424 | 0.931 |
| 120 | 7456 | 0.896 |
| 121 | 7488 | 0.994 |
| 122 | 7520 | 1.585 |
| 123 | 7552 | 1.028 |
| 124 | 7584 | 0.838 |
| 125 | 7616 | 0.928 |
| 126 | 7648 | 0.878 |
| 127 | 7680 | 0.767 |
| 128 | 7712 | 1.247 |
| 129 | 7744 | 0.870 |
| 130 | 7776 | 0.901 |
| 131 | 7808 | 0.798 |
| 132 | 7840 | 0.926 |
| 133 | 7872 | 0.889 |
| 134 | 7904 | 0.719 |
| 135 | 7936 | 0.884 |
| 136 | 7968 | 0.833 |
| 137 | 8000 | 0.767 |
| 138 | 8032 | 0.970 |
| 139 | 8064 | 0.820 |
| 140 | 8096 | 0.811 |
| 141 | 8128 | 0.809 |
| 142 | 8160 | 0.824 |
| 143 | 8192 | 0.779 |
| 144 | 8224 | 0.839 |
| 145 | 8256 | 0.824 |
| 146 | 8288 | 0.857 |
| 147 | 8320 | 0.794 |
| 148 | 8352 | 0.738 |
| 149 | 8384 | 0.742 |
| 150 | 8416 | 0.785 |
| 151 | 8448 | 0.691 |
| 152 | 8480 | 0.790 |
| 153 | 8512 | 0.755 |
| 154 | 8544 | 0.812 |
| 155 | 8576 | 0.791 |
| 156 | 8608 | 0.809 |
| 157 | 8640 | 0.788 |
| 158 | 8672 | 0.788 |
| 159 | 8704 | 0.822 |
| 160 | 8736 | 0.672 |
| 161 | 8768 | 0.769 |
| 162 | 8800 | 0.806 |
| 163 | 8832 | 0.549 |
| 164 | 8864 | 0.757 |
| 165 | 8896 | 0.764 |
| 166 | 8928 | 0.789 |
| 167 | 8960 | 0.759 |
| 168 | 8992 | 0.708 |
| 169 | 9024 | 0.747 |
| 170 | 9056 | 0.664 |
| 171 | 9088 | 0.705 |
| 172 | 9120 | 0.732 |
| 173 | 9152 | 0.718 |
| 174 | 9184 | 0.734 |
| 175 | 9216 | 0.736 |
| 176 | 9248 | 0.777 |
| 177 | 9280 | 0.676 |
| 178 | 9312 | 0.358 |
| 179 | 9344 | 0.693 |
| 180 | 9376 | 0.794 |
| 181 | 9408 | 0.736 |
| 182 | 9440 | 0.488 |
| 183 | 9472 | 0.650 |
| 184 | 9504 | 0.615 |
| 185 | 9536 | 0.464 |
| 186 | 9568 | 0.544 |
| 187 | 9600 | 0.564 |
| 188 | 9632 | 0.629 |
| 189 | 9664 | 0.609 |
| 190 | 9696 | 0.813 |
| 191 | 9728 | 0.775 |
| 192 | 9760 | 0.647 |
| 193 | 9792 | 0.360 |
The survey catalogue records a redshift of 0.147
